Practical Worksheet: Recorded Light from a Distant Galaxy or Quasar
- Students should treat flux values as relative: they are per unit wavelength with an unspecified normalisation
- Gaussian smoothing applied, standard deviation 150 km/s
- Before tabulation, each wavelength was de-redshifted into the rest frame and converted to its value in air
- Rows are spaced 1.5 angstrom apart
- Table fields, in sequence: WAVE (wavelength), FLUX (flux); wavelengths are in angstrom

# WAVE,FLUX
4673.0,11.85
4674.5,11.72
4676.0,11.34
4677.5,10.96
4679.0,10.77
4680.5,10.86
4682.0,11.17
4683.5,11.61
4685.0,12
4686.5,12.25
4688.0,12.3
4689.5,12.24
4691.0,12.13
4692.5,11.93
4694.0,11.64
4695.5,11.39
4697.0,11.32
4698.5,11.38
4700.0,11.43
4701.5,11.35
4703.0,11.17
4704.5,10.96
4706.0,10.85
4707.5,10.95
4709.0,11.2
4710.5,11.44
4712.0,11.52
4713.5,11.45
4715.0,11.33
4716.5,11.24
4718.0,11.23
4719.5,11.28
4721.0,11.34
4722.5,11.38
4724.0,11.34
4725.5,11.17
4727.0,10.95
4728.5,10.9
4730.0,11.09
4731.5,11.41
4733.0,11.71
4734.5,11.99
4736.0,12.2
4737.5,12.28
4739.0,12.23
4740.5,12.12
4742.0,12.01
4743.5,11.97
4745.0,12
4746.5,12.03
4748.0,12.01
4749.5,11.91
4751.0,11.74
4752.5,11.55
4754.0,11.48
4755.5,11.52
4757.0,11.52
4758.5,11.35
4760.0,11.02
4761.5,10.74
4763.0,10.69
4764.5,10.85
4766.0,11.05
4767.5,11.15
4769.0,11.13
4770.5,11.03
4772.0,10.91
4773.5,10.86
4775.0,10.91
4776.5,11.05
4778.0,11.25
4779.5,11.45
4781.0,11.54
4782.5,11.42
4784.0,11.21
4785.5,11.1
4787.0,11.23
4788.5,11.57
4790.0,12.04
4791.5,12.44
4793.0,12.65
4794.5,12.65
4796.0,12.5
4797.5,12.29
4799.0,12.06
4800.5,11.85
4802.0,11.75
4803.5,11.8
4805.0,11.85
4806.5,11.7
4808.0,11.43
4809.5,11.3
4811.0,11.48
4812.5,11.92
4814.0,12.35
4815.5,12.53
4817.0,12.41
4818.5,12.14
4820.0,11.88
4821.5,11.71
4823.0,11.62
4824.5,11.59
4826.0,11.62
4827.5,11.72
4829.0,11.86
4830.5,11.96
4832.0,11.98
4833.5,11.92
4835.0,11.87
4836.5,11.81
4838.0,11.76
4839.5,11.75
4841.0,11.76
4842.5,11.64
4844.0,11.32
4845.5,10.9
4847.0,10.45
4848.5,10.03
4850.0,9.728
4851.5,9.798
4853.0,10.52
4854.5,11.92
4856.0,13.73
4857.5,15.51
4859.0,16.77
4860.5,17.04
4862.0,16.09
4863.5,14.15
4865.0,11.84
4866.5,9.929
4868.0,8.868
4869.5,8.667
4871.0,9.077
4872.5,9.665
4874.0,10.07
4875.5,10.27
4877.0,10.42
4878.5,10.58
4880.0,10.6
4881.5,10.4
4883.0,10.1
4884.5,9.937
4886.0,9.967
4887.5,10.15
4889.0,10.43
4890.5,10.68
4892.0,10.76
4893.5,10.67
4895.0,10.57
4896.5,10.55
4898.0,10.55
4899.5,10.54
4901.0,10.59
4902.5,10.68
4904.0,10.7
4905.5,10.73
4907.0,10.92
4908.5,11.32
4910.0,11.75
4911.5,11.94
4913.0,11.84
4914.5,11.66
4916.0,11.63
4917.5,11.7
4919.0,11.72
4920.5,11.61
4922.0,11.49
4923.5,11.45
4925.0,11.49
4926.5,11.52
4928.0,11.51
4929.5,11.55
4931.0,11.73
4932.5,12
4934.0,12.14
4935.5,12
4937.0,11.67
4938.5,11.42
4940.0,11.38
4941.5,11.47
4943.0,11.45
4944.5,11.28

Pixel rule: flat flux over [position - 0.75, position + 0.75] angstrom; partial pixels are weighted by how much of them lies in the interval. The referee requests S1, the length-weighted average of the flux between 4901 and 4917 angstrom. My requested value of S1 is 11.3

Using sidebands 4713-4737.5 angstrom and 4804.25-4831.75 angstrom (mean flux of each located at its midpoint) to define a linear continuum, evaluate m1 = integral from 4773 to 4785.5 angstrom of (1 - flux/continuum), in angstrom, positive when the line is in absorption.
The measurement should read 0.5 angstrom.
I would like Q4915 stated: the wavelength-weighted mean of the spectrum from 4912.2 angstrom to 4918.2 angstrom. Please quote 11.7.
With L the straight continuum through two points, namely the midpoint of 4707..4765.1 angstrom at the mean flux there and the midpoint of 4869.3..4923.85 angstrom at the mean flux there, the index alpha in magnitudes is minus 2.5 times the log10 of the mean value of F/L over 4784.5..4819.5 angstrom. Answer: -0.07 mag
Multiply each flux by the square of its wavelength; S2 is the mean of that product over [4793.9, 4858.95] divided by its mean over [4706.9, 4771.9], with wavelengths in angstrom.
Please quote 1.1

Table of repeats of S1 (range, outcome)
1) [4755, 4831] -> 11.6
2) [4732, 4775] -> 11.5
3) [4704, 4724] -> 11.3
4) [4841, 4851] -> 10.7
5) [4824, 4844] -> 11.8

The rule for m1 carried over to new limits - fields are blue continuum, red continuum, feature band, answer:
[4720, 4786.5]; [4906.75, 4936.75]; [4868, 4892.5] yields 3.2 angstrom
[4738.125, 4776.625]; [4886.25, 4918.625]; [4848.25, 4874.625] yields -1.9 angstrom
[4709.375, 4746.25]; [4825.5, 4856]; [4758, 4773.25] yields 0.7 angstrom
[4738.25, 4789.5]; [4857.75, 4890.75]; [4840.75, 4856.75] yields 0.3 angstrom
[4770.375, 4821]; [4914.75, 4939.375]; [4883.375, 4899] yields 1.7 angstrom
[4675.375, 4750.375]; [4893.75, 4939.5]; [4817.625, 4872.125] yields -2.0 angstrom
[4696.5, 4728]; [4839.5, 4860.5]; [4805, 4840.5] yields 0.1 angstrom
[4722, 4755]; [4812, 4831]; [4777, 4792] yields 0.4 angstrom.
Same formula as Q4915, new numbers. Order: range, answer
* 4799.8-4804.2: 11.8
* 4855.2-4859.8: 15.3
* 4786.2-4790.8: 11.6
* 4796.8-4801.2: 12.1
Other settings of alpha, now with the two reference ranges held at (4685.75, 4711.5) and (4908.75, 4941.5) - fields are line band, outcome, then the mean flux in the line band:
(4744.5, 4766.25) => 0.01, 11.4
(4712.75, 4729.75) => 0.03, 11.2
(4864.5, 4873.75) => 0.20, 9.64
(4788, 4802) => -0.06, 12.2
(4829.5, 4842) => -0.02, 11.8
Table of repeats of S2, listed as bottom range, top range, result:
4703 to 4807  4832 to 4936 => 1.04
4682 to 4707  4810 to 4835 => 1.08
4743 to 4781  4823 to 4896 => 1.04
